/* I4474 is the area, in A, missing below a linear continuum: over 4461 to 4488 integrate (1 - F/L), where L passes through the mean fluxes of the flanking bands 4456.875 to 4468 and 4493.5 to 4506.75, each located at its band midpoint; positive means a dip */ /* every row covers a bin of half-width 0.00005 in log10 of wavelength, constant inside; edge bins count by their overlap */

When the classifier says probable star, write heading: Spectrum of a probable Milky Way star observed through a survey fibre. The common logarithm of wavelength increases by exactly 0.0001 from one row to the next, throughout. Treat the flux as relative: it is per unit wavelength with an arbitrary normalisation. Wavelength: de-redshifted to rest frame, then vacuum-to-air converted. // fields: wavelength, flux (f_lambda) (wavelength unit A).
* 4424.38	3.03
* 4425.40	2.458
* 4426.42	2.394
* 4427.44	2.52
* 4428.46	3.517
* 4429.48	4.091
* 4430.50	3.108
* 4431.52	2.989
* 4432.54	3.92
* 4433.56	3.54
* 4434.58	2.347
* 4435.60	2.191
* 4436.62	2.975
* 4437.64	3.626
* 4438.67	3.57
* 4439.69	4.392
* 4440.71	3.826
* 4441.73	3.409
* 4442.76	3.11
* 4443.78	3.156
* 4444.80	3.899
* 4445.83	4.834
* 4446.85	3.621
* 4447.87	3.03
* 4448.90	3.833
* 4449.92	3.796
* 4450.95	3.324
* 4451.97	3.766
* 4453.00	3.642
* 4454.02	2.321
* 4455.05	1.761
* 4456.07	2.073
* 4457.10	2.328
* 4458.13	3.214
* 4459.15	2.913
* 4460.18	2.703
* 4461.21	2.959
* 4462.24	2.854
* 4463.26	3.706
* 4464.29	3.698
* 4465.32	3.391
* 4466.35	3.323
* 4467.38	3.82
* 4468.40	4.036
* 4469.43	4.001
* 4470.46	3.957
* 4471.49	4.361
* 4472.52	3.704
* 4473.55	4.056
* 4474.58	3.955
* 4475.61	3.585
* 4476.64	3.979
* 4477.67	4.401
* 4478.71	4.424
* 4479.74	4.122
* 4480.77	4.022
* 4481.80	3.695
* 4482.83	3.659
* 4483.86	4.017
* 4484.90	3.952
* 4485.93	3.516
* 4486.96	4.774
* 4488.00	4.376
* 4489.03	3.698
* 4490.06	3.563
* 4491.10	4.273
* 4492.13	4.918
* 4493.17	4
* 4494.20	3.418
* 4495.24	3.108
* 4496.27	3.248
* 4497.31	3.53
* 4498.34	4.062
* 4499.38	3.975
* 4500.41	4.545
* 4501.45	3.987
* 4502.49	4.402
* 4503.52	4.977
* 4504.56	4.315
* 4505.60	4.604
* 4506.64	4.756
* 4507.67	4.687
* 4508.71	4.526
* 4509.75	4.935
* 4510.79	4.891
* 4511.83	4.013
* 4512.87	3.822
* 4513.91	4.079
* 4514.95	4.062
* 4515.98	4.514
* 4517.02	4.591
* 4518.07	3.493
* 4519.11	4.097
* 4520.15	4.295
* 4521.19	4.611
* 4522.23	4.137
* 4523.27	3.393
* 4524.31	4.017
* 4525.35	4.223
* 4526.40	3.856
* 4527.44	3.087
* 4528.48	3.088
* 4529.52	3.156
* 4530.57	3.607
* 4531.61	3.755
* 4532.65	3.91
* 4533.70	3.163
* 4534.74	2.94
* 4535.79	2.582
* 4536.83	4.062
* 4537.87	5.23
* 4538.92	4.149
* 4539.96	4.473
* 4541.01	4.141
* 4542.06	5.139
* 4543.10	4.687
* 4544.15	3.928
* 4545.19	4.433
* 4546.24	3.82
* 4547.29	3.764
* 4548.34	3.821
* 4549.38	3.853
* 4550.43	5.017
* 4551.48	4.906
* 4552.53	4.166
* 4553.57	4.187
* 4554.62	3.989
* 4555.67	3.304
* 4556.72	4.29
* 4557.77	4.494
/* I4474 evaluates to -3.01 A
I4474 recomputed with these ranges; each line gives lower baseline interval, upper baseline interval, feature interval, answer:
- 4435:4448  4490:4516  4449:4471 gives 2.9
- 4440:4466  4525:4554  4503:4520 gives -3.0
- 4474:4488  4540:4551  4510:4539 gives 2.0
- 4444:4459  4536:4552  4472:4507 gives -3.4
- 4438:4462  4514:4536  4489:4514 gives -3.9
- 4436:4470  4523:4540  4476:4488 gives -2.0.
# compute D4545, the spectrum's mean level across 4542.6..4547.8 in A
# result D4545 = 4.12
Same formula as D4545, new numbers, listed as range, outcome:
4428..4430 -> 3.81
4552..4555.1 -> 4.12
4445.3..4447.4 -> 4.2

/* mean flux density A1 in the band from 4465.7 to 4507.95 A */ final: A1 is 4.04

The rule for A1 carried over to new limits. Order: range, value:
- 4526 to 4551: 3.91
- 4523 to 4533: 3.61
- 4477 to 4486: 4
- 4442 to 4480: 3.5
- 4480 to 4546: 4.05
